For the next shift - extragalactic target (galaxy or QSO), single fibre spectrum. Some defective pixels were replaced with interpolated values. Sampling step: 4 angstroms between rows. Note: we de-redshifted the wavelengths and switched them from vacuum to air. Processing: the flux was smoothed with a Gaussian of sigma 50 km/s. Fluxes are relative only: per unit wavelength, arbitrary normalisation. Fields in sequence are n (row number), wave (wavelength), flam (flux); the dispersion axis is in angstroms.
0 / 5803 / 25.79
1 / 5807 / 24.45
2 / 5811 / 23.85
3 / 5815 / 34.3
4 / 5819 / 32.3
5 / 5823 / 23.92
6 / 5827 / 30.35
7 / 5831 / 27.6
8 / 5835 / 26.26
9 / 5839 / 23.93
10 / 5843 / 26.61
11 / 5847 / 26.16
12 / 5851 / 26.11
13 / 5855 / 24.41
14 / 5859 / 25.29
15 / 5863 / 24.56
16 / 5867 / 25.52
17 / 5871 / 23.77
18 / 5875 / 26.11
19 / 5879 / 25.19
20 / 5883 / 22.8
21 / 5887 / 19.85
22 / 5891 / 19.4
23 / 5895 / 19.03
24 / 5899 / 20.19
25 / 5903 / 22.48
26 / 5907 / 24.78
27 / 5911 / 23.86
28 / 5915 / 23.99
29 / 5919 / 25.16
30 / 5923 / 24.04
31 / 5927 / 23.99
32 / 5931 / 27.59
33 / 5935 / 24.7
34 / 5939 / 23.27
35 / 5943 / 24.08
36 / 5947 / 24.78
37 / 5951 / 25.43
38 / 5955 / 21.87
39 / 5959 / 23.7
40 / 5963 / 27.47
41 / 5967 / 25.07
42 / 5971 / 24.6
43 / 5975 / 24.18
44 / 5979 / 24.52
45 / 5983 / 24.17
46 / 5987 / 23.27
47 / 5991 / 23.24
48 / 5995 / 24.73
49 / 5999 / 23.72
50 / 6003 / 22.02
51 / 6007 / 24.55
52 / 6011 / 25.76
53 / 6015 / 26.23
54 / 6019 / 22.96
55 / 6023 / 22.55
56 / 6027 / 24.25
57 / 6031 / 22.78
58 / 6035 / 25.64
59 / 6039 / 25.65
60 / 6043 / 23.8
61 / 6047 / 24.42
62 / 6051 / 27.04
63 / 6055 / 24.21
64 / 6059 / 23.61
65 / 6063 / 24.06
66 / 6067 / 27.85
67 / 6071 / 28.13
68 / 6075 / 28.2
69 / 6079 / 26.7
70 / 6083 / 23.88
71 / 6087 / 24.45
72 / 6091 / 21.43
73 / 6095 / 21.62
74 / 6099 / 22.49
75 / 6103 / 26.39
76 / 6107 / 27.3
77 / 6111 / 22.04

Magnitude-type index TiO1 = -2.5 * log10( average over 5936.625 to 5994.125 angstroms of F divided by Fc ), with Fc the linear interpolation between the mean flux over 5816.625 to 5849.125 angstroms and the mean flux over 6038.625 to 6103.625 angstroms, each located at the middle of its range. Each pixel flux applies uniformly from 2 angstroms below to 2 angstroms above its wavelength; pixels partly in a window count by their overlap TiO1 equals 0.07 mag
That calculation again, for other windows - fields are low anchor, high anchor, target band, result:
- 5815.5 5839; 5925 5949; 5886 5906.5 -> 0.255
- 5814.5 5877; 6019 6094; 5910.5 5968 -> 0.050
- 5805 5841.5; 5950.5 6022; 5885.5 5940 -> 0.116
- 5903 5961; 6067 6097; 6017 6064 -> 0.028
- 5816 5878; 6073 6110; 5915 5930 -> 0.053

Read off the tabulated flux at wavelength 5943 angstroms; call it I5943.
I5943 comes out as 24.08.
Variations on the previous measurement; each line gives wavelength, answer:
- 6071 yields 28.13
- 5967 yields 25.07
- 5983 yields 24.17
